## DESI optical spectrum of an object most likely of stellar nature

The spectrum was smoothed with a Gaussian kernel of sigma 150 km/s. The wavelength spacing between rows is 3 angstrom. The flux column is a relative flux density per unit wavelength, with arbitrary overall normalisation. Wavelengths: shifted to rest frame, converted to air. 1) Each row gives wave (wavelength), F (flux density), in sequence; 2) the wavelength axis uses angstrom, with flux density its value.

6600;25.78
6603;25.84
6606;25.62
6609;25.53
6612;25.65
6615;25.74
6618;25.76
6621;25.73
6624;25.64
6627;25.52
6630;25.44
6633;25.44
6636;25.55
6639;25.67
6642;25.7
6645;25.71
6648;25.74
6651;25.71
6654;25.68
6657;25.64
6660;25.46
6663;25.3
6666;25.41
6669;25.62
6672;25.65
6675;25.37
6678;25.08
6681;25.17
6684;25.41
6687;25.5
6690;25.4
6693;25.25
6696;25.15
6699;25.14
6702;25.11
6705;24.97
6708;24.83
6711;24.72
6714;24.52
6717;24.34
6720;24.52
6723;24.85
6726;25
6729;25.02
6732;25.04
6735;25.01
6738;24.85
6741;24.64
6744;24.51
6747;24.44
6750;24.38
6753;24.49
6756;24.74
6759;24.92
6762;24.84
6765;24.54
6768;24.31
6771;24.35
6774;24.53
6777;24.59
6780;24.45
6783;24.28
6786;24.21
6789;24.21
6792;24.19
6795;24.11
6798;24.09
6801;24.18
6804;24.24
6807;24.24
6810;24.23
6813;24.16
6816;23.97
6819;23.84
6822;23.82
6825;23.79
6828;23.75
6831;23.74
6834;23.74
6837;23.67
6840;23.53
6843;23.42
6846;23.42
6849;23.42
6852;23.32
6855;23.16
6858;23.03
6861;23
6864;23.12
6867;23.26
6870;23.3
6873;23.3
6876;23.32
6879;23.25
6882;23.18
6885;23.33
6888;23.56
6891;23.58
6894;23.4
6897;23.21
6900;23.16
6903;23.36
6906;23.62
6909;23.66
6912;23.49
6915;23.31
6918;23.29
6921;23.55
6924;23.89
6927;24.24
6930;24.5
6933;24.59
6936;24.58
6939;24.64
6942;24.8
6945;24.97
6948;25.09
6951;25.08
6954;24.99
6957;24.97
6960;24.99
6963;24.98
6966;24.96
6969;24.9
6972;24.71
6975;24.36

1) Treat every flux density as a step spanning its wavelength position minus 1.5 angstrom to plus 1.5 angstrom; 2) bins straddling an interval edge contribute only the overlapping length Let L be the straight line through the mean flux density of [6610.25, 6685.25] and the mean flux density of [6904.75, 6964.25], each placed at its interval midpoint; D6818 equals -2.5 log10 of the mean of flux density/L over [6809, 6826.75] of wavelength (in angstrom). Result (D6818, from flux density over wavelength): 0.04 mag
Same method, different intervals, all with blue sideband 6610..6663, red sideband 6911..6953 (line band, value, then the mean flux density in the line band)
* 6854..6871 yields 0.067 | 23.1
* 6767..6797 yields 0.029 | 24.3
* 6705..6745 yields 0.020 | 24.8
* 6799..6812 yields 0.029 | 24.2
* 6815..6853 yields 0.049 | 23.6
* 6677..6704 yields 0.006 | 25.2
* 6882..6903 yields 0.051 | 23.4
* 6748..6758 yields 0.024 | 24.6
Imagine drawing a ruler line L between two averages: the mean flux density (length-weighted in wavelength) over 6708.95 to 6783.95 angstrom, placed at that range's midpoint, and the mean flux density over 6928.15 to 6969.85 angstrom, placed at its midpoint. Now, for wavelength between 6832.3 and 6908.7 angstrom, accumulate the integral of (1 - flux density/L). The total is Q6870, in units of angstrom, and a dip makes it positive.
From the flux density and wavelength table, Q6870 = 4.4 angstrom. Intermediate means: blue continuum 24.6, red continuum 24.9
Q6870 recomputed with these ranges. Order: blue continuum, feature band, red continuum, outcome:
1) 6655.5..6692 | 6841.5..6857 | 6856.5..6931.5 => 0.33 angstrom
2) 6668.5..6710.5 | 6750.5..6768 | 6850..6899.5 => -0.11 angstrom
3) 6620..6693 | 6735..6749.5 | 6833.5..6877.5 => -0.04 angstrom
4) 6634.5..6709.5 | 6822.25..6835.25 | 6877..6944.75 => 0.30 angstrom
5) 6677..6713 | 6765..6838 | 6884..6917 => 0.38 angstrom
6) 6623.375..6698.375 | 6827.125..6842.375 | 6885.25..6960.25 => 0.55 angstrom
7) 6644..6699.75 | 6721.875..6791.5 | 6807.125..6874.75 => -0.32 angstrom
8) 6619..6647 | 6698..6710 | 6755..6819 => 0.01 angstrom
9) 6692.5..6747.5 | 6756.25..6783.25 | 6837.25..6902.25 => -0.25 angstrom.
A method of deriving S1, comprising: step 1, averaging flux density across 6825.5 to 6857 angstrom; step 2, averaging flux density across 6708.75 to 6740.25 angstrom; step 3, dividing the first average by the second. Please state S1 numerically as 0.9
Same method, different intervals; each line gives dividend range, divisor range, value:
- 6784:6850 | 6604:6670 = 0.93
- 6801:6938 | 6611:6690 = 0.92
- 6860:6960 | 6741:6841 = 0.98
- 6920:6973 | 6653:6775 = 0.99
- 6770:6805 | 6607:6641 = 0.95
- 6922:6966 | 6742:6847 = 1.02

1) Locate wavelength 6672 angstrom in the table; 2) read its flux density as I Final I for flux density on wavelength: 25.65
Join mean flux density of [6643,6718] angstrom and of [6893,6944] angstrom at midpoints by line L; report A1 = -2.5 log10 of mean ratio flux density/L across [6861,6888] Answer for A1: 0.04 mag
